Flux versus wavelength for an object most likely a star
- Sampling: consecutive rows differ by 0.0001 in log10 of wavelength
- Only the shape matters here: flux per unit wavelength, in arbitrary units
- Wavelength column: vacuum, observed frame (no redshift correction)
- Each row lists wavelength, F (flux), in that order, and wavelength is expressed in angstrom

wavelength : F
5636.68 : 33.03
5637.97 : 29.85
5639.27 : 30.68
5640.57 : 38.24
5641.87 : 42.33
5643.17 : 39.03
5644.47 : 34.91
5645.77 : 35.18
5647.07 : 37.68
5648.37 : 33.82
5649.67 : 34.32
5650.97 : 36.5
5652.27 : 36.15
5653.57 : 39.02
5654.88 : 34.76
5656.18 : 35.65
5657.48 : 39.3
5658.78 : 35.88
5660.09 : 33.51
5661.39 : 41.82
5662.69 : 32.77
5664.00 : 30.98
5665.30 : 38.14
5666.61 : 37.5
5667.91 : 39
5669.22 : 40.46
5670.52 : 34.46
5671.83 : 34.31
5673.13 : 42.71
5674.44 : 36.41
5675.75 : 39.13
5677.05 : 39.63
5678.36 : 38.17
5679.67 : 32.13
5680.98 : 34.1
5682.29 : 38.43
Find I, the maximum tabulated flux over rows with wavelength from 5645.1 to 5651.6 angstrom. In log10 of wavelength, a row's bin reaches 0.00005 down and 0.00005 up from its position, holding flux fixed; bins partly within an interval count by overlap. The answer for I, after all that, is 37.68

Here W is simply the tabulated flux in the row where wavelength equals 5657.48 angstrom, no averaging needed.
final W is 39.3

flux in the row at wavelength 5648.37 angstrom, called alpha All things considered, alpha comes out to 33.82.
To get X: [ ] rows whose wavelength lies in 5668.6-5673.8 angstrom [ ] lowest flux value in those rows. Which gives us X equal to 34.31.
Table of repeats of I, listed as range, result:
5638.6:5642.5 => 42.33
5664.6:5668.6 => 39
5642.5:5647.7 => 39.03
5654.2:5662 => 41.82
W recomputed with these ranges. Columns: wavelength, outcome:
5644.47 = 34.91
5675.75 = 39.13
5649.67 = 34.32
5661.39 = 41.82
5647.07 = 37.68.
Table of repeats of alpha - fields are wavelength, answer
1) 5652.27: 36.15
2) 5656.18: 35.65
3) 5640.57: 38.24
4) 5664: 30.98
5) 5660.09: 33.51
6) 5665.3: 38.14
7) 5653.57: 39.02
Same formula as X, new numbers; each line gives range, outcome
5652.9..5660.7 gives 33.51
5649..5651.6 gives 34.32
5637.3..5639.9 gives 29.85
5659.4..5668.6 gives 30.98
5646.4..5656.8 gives 33.82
